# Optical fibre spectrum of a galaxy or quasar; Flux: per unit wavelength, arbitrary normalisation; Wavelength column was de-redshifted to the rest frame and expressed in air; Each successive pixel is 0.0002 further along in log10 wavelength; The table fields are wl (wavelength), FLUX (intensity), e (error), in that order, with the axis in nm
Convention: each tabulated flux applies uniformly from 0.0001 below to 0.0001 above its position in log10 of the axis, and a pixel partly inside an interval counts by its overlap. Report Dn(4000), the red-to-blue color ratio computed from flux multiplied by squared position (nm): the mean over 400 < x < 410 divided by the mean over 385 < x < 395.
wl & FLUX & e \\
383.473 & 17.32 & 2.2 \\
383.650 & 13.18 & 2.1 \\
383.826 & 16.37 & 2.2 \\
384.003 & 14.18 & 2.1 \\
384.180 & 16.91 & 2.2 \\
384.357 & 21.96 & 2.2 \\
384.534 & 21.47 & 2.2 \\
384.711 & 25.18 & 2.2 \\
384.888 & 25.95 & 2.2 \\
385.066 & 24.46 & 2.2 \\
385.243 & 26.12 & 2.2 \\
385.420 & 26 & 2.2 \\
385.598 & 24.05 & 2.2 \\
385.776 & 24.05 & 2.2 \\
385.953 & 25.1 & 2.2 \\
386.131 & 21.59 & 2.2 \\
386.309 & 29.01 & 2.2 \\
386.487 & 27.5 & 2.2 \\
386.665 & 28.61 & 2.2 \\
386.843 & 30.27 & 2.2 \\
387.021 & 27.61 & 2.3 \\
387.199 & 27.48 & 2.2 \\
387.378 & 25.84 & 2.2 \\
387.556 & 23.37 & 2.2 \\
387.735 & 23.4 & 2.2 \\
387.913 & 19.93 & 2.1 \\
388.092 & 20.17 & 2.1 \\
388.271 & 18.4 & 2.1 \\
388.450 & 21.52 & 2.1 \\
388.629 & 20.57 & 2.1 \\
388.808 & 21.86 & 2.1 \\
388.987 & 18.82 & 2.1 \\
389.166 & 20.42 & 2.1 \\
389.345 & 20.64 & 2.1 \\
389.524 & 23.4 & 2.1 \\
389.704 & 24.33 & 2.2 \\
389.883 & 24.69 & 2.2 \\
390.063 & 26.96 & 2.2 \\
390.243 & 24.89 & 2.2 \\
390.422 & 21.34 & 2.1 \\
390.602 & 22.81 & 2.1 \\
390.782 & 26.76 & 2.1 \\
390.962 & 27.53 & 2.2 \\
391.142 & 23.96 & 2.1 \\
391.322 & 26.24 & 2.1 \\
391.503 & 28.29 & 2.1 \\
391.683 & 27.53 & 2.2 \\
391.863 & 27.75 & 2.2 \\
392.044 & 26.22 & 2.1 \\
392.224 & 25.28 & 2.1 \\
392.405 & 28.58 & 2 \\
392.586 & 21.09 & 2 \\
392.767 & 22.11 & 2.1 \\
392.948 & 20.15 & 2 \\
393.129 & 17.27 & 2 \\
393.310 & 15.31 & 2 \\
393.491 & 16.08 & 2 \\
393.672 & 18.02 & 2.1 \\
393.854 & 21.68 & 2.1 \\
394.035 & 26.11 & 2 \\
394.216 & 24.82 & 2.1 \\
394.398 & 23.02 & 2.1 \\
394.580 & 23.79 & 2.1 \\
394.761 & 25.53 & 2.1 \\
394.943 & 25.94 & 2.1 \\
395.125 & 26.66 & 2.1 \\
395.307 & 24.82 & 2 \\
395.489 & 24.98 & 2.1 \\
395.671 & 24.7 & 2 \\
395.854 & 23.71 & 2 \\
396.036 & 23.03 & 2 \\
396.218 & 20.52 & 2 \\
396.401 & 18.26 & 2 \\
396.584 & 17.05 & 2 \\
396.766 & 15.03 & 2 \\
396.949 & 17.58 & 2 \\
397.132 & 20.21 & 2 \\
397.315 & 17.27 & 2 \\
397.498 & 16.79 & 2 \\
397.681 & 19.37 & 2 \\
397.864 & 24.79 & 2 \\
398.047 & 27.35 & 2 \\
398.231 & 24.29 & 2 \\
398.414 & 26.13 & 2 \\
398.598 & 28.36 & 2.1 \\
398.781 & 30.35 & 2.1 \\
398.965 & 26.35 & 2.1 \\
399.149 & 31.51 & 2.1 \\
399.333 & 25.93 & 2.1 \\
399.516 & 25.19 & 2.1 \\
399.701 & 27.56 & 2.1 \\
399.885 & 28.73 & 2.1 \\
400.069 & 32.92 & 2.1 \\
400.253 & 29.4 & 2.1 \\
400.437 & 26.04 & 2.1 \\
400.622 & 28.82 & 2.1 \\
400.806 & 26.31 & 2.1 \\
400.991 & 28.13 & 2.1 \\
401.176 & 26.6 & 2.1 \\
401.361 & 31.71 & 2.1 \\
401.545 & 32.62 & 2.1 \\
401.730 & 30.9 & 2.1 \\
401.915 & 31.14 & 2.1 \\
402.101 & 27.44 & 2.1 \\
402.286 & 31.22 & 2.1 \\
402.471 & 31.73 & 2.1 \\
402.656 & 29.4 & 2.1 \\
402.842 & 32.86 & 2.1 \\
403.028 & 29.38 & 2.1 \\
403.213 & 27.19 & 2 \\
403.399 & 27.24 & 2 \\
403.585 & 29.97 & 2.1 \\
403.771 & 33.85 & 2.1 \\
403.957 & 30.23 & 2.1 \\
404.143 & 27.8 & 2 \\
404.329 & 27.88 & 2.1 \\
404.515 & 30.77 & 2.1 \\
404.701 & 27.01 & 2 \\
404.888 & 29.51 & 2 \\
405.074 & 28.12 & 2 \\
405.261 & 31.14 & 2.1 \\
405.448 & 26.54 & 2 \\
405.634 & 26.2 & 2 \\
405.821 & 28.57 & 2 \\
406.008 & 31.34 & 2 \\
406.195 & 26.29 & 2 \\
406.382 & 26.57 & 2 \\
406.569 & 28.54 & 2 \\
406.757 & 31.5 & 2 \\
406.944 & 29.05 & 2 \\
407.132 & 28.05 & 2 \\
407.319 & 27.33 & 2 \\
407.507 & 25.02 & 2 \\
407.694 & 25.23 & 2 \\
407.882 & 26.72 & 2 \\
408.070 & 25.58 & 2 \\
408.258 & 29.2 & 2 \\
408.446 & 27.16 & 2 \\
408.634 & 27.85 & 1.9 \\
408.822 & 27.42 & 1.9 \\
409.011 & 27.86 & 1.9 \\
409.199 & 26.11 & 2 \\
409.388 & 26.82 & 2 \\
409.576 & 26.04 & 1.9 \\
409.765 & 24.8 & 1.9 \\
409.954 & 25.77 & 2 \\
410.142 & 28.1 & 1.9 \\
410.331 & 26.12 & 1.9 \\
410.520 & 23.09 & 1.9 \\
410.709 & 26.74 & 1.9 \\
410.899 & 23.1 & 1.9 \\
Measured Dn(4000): 1.29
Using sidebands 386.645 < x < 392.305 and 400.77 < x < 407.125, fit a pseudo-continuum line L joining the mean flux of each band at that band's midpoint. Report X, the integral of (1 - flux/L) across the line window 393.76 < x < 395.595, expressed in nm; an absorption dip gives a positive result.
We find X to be 0.09 nm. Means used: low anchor 24.2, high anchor 29.3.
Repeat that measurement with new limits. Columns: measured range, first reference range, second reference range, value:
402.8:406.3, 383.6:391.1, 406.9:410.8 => -0.41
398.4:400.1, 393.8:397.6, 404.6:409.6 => -0.32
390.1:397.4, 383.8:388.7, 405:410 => 0.61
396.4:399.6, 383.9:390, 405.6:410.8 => 0.30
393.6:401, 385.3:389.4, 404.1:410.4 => 0.41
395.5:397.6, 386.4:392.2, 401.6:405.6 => 0.57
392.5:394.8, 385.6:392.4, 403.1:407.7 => 0.41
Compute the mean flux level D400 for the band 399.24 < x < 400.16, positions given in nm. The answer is 28.1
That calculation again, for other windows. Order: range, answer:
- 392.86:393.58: 17.2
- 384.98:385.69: 25.2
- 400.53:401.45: 28.3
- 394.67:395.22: 26.1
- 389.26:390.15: 24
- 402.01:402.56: 30.2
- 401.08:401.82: 30.5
